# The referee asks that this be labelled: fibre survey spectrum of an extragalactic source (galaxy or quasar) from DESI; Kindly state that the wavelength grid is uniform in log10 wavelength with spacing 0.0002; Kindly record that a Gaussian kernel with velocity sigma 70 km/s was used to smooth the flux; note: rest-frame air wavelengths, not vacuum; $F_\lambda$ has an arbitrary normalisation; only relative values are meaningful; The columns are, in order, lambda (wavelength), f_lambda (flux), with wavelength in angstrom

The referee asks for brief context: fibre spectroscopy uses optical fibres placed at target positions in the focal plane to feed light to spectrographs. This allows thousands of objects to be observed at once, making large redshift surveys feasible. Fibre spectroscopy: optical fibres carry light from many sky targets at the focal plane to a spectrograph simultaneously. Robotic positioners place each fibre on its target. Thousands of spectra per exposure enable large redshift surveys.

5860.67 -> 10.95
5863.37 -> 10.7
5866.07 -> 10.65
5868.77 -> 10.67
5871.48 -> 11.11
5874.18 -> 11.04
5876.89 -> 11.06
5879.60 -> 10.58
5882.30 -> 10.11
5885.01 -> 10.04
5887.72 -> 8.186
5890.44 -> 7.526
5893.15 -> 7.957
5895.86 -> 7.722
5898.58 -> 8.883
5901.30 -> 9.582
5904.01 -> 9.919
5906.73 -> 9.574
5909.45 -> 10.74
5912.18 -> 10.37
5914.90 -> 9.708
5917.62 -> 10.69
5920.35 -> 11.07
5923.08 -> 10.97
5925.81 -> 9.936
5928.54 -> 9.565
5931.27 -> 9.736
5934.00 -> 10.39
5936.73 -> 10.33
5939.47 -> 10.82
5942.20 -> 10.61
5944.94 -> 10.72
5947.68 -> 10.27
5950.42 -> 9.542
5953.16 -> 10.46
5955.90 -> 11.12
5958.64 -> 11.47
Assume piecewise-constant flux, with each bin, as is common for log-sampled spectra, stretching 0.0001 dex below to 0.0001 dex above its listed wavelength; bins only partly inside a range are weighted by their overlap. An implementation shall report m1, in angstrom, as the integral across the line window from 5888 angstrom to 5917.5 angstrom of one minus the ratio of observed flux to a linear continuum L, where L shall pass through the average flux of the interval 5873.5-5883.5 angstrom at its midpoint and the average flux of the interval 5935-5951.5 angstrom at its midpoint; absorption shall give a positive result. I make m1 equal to 3.8 angstrom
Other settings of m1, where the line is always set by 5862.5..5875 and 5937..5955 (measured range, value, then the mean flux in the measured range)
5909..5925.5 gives 0.0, 10.5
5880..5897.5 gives 3.3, 8.7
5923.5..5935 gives 0.6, 9.98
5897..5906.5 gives 1.1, 9.44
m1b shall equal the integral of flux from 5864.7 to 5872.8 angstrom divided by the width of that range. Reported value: 10.8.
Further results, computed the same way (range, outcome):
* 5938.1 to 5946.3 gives 10.7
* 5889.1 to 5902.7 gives 8.35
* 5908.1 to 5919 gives 10.4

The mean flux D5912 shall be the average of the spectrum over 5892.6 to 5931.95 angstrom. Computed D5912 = 9.8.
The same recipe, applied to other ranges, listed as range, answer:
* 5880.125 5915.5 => 9.28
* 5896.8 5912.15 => 9.74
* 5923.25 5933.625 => 9.95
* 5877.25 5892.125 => 9.38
